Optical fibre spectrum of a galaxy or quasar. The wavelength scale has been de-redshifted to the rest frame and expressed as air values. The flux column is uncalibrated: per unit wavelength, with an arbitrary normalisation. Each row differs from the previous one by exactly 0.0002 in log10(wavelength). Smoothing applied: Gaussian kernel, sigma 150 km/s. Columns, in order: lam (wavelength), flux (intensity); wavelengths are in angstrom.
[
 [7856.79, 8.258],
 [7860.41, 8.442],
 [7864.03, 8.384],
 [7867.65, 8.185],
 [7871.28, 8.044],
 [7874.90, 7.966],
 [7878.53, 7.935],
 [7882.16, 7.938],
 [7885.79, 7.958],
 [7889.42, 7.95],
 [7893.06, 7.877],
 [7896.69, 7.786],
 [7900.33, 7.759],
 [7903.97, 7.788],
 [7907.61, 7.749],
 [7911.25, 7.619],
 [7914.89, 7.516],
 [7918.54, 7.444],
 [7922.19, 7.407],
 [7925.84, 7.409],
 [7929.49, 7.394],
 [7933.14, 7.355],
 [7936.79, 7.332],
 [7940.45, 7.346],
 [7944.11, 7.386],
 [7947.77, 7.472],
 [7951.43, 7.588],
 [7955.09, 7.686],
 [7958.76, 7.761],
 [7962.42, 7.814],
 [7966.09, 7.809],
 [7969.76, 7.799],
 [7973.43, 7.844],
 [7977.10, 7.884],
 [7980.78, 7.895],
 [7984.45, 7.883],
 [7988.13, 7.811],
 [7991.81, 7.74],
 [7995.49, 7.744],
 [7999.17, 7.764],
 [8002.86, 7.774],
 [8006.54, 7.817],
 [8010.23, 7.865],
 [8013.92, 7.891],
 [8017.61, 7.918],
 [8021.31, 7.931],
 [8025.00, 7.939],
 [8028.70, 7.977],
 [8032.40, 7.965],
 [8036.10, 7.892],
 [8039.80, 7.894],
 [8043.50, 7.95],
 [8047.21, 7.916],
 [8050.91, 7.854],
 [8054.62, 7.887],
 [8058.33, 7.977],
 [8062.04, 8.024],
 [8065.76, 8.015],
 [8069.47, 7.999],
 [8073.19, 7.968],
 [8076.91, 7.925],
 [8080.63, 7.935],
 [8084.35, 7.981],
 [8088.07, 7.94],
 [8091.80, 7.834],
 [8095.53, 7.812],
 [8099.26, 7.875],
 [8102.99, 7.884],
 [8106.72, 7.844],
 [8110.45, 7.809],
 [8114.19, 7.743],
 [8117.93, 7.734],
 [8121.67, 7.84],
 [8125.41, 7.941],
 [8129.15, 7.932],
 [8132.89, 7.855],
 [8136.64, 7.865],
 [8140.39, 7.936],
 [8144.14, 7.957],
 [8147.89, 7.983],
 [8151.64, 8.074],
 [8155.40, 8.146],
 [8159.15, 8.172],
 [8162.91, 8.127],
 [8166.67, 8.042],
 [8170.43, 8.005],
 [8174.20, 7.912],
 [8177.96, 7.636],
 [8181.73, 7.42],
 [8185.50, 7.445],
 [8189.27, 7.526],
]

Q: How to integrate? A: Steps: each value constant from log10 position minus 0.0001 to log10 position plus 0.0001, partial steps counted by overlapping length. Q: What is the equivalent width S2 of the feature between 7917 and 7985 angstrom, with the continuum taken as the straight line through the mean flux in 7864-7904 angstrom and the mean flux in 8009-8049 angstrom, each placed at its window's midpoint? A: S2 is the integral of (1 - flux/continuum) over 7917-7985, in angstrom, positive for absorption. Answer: 2.9 angstrom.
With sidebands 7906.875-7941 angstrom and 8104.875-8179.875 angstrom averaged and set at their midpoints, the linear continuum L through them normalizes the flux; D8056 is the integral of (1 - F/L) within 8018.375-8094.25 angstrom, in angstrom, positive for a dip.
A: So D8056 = -1.95 angstrom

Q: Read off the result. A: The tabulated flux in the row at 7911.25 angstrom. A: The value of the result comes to 7.619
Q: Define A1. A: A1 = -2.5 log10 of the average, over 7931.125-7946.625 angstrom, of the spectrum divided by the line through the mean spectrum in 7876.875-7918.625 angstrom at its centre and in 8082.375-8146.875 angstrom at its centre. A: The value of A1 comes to 0.064 mag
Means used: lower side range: 7.79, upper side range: 7.87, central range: 7.36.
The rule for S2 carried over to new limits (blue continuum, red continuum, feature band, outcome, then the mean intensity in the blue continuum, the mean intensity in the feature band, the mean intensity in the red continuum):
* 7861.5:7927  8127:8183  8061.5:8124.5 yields 0.21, 7.83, 7.89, 7.94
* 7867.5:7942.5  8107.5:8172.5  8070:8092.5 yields -0.16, 7.69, 7.94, 7.95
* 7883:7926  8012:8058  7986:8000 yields 0.15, 7.7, 7.77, 7.92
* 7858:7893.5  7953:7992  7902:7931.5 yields 1.57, 8.08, 7.54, 7.81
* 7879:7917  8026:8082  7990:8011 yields 0.30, 7.8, 7.78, 7.94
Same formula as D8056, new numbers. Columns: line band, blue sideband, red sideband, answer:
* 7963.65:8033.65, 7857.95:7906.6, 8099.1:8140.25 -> 0.64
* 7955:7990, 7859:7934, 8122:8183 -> 0.10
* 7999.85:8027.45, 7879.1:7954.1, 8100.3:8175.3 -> -0.42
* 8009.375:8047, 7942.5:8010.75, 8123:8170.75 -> -0.45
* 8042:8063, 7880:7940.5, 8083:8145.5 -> -0.36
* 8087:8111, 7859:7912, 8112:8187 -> 0.14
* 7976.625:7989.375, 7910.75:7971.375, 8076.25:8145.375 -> -0.42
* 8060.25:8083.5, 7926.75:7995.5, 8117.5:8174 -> -0.38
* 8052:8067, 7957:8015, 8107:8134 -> -0.27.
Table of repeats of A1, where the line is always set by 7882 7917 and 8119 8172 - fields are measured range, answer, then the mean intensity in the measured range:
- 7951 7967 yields 0.01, 7.74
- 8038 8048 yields 0.00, 7.92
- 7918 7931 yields 0.06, 7.41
